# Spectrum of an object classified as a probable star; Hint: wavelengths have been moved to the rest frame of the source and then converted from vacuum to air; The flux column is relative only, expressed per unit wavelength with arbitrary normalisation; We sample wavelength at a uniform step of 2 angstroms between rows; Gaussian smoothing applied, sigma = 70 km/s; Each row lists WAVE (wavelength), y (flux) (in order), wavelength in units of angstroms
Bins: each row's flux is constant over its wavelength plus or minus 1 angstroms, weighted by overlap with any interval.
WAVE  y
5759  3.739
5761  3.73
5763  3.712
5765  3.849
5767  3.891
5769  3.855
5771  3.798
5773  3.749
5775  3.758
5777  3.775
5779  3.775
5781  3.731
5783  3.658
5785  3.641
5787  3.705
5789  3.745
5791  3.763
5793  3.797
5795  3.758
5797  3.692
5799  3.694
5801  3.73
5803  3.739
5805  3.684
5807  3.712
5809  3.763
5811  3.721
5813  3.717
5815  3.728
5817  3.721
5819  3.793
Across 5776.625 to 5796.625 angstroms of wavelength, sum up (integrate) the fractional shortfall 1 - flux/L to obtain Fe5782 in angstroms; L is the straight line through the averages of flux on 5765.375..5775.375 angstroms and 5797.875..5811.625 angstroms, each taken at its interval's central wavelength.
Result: 0.2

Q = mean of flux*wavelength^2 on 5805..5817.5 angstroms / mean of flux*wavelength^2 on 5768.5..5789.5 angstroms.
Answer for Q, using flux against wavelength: 1.01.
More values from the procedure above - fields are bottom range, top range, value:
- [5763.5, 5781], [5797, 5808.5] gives 0.99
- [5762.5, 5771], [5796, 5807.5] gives 0.98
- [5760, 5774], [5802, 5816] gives 0.99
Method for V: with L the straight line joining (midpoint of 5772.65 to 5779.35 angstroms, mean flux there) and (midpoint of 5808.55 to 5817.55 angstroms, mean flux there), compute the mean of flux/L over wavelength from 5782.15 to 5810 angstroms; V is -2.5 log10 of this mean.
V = 0.01 mag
